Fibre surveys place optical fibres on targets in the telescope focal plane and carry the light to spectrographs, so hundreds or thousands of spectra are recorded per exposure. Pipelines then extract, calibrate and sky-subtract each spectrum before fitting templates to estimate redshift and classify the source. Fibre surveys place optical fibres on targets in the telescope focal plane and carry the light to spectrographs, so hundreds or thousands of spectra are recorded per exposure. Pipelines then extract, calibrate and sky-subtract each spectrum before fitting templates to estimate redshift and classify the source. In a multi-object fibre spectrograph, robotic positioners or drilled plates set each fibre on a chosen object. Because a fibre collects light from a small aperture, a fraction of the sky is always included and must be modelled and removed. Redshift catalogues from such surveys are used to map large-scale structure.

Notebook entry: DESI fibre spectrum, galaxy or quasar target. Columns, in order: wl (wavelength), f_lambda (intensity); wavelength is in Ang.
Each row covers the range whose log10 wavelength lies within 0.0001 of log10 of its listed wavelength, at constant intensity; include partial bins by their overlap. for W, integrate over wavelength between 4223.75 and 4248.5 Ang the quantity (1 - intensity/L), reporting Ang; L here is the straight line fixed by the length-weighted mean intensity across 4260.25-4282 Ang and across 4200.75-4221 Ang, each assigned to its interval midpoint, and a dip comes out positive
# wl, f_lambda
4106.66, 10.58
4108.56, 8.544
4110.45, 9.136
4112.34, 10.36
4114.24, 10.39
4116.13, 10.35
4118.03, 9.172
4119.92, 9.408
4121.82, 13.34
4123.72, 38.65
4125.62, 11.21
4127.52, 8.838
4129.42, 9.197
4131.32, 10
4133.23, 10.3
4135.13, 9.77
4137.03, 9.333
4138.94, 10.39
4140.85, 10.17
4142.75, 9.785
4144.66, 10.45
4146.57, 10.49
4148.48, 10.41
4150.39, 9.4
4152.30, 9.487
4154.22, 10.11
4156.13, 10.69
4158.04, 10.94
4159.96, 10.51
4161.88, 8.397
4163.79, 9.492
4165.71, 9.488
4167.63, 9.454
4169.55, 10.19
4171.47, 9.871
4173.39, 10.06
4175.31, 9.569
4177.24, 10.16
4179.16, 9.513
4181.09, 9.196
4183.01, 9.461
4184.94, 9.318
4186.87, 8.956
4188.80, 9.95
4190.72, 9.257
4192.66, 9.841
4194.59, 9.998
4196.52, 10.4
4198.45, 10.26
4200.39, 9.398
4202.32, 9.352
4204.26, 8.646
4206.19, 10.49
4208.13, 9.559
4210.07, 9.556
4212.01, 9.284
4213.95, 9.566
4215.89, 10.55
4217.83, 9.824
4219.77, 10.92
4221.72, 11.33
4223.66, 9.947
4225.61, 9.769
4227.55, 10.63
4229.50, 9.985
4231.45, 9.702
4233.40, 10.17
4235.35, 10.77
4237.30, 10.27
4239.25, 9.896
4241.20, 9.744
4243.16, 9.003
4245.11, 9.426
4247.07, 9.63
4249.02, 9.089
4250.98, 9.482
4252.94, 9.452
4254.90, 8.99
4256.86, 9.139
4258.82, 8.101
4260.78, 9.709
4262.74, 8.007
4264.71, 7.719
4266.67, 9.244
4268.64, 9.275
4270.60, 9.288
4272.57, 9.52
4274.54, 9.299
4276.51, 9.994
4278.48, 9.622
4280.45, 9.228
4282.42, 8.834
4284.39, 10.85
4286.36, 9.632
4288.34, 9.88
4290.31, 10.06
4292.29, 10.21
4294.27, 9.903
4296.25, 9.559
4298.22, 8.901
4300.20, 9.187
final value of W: -1.0 Ang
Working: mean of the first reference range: 9.78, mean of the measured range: 9.9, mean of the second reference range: 9.15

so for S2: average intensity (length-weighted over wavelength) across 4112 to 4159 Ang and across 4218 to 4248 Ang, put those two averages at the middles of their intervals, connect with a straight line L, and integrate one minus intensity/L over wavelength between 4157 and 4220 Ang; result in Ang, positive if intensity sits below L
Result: 5.4 Ang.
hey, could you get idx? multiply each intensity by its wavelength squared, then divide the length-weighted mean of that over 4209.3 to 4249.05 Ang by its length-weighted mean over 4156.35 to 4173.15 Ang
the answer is 1.0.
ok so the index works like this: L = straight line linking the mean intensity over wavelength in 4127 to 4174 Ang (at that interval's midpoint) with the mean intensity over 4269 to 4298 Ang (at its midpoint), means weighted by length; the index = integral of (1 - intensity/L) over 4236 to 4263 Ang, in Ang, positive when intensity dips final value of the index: 1.1 Ang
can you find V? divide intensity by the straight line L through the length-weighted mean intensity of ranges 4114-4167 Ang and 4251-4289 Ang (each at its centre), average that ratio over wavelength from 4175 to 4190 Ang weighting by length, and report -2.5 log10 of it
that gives 0.11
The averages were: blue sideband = 11.1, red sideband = 9.25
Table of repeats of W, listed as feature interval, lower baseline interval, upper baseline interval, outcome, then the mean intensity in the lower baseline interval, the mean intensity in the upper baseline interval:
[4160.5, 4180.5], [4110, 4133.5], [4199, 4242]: 2.8 Ang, 12.5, 9.98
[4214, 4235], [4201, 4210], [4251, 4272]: -2.1 Ang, 9.51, 8.93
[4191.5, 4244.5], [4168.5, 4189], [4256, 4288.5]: -2.7 Ang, 9.64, 9.24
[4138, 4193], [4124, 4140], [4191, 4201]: 3.5 Ang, 11.1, 9.94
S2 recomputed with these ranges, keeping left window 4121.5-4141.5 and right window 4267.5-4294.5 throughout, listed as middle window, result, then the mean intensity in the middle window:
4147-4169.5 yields 4.40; 9.88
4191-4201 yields 1.33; 9.94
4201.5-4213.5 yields 1.87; 9.48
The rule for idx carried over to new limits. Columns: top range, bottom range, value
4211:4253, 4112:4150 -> 0.90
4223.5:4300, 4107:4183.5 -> 0.95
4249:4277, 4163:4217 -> 0.97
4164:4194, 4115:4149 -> 0.84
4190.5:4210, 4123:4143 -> 0.82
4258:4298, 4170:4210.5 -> 1.01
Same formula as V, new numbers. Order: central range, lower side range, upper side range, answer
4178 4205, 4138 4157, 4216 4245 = 0.06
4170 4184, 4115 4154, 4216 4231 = 0.13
